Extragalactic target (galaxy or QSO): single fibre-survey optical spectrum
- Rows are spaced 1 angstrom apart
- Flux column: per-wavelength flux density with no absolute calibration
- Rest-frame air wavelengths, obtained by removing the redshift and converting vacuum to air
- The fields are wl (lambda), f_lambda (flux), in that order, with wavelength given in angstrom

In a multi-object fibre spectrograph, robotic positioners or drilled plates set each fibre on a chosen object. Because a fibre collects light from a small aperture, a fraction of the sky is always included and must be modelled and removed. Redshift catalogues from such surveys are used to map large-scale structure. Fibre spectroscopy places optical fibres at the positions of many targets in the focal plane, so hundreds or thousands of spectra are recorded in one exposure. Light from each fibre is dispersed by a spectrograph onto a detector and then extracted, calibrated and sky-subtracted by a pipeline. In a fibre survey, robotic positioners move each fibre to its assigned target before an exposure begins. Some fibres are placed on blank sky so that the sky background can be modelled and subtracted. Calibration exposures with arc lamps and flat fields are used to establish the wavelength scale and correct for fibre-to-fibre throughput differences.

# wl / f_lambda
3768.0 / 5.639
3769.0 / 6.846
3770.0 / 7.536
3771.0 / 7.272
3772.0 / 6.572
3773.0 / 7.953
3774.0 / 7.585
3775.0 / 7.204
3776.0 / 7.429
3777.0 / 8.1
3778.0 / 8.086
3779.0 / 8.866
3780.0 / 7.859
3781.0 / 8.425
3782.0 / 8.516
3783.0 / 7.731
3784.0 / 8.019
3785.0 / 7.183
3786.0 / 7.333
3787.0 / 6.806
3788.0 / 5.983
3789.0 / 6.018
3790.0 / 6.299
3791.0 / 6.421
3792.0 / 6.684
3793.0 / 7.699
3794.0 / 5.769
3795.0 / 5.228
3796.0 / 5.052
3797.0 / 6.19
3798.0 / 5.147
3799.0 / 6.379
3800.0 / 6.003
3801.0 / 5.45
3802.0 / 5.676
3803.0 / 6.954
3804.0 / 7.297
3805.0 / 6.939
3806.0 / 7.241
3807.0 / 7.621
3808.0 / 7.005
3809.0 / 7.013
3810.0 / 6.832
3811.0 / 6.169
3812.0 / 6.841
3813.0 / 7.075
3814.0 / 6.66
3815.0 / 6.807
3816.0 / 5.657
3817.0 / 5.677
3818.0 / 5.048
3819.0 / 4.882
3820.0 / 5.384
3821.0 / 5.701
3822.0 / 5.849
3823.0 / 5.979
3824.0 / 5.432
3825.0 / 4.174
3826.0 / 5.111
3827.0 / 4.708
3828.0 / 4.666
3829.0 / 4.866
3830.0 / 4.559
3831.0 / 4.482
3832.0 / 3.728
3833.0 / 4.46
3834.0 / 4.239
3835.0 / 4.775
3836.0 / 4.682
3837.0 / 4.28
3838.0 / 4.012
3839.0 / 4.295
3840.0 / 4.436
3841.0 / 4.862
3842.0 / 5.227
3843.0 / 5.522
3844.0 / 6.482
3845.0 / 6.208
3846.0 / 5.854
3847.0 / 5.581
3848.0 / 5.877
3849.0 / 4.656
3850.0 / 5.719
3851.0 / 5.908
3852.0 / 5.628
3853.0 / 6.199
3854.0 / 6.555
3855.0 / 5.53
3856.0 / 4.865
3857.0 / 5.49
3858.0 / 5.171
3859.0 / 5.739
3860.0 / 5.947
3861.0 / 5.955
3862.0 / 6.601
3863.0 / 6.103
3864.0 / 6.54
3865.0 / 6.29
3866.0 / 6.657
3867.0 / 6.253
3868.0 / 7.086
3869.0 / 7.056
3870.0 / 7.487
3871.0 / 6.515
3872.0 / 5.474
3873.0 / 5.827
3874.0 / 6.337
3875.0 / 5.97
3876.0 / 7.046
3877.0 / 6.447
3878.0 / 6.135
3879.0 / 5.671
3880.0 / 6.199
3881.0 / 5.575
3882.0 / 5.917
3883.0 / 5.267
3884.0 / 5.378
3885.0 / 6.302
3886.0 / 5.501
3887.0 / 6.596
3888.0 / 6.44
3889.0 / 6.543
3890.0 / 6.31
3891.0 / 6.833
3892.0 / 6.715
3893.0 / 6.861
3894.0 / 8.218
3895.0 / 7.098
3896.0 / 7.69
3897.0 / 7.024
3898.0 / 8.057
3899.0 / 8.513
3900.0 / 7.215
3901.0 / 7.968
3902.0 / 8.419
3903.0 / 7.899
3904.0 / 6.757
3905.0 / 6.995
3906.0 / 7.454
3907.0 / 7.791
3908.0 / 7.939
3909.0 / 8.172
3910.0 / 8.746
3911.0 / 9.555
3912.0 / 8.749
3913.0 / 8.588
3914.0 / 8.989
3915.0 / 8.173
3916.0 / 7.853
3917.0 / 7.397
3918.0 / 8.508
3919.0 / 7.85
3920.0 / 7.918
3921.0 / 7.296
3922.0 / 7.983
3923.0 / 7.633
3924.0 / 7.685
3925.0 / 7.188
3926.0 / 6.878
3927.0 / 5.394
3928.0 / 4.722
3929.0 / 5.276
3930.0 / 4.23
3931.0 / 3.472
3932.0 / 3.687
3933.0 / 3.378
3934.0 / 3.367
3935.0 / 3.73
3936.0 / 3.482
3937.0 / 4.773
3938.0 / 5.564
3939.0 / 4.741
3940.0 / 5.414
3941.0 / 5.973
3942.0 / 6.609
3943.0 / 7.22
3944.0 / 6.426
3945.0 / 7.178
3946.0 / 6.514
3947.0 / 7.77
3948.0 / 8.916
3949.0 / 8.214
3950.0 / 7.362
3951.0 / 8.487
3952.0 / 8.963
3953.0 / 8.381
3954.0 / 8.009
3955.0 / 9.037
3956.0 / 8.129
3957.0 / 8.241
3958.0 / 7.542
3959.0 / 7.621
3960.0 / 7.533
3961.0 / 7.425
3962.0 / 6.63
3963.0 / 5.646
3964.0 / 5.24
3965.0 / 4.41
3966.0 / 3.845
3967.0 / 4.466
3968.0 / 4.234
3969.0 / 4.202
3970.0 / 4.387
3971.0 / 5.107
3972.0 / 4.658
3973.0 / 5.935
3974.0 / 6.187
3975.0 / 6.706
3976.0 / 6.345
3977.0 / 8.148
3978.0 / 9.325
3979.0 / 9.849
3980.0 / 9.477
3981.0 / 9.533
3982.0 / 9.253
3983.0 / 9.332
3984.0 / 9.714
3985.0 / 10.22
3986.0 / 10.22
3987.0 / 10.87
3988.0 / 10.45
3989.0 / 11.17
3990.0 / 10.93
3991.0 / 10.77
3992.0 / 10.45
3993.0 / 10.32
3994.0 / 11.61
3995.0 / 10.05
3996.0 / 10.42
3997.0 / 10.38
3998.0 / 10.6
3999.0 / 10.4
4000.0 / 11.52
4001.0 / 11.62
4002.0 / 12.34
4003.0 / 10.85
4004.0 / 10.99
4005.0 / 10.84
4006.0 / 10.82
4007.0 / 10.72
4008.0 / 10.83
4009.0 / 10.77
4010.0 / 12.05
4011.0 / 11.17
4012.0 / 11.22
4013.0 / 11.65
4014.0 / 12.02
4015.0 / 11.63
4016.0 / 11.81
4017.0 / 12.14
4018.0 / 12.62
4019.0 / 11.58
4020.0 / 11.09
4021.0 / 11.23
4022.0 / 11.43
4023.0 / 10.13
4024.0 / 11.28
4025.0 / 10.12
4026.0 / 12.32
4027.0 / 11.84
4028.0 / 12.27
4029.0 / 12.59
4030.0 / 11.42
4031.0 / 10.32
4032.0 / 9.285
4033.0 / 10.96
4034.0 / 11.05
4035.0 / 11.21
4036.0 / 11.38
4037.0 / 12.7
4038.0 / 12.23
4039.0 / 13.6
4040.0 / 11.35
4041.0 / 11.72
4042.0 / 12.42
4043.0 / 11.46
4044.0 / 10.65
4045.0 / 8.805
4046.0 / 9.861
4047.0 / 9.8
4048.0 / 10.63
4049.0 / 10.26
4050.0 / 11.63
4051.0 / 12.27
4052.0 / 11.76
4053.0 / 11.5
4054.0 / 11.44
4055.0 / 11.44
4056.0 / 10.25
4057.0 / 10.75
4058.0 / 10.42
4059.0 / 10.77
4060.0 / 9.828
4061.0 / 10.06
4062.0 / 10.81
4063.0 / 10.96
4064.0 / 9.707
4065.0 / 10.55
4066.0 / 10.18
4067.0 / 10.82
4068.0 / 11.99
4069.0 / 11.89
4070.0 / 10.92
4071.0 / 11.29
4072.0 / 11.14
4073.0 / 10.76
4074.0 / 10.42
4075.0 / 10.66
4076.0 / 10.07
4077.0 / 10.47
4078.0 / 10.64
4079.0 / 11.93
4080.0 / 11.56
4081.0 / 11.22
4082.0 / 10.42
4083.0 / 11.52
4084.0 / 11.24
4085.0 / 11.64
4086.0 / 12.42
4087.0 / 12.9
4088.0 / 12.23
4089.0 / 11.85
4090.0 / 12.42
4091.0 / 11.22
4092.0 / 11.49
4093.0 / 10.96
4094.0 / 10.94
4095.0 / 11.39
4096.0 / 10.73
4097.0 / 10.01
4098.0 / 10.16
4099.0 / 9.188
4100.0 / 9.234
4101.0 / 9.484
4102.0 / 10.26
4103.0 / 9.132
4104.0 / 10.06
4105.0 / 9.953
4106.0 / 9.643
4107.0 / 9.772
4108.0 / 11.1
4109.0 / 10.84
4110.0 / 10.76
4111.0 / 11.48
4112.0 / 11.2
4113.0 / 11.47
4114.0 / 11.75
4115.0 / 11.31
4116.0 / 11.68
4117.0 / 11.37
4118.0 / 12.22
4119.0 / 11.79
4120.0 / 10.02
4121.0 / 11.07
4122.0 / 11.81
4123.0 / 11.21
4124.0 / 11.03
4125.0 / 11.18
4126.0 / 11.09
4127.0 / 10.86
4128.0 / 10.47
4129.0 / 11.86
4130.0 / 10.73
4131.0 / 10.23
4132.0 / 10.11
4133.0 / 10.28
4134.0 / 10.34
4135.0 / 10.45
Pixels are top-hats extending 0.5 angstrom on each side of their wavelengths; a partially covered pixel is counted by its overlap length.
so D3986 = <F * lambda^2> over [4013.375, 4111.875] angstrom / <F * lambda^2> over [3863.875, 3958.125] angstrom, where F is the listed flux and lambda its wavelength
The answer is 1.74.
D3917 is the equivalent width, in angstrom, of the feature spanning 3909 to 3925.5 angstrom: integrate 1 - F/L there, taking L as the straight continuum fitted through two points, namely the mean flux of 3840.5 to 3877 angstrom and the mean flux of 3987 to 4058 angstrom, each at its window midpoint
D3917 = -0.6 angstrom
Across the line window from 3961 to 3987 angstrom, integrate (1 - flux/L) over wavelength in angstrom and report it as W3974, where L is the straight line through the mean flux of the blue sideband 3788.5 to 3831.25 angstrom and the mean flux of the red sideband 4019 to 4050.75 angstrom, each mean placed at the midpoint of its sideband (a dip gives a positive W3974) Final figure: 7.48 angstrom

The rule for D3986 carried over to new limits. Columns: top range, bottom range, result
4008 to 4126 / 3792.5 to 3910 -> 2.02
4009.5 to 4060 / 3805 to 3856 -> 2.27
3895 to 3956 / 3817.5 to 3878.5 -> 1.32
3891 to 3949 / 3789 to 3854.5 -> 1.27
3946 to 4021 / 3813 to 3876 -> 1.76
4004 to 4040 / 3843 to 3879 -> 2.04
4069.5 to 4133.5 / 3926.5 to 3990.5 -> 1.71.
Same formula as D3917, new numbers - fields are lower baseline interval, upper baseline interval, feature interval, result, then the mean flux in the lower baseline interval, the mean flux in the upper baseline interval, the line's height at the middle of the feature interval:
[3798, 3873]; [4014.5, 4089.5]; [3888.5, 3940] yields 5.57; 5.75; 11.2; 7.73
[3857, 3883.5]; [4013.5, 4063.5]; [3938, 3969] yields 6.62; 6.19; 11.2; 8.68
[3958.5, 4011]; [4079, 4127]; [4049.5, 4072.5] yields -1.66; 8.82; 11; 10.2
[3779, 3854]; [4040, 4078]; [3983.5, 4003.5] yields -2.61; 5.93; 10.8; 9.5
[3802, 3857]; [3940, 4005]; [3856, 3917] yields -1.81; 5.6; 8.28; 6.67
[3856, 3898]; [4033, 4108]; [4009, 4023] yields -2.80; 6.35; 10.9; 9.65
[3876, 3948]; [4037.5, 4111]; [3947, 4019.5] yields -3.94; 6.69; 10.9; 8.54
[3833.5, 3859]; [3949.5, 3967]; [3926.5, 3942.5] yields 5.06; 5.29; 7.13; 6.74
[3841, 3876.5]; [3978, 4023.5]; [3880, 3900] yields 1.20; 6.02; 10.9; 7.08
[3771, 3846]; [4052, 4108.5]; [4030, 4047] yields -1.77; 6.13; 10.8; 10.1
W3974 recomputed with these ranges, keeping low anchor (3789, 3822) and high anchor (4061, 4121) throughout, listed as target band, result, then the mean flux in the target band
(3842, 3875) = 5.15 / 6.02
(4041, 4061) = -1.10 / 10.8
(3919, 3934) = 4.25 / 5.89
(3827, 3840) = 4.43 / 4.43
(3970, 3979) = 2.41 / 6.61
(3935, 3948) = 3.82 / 6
